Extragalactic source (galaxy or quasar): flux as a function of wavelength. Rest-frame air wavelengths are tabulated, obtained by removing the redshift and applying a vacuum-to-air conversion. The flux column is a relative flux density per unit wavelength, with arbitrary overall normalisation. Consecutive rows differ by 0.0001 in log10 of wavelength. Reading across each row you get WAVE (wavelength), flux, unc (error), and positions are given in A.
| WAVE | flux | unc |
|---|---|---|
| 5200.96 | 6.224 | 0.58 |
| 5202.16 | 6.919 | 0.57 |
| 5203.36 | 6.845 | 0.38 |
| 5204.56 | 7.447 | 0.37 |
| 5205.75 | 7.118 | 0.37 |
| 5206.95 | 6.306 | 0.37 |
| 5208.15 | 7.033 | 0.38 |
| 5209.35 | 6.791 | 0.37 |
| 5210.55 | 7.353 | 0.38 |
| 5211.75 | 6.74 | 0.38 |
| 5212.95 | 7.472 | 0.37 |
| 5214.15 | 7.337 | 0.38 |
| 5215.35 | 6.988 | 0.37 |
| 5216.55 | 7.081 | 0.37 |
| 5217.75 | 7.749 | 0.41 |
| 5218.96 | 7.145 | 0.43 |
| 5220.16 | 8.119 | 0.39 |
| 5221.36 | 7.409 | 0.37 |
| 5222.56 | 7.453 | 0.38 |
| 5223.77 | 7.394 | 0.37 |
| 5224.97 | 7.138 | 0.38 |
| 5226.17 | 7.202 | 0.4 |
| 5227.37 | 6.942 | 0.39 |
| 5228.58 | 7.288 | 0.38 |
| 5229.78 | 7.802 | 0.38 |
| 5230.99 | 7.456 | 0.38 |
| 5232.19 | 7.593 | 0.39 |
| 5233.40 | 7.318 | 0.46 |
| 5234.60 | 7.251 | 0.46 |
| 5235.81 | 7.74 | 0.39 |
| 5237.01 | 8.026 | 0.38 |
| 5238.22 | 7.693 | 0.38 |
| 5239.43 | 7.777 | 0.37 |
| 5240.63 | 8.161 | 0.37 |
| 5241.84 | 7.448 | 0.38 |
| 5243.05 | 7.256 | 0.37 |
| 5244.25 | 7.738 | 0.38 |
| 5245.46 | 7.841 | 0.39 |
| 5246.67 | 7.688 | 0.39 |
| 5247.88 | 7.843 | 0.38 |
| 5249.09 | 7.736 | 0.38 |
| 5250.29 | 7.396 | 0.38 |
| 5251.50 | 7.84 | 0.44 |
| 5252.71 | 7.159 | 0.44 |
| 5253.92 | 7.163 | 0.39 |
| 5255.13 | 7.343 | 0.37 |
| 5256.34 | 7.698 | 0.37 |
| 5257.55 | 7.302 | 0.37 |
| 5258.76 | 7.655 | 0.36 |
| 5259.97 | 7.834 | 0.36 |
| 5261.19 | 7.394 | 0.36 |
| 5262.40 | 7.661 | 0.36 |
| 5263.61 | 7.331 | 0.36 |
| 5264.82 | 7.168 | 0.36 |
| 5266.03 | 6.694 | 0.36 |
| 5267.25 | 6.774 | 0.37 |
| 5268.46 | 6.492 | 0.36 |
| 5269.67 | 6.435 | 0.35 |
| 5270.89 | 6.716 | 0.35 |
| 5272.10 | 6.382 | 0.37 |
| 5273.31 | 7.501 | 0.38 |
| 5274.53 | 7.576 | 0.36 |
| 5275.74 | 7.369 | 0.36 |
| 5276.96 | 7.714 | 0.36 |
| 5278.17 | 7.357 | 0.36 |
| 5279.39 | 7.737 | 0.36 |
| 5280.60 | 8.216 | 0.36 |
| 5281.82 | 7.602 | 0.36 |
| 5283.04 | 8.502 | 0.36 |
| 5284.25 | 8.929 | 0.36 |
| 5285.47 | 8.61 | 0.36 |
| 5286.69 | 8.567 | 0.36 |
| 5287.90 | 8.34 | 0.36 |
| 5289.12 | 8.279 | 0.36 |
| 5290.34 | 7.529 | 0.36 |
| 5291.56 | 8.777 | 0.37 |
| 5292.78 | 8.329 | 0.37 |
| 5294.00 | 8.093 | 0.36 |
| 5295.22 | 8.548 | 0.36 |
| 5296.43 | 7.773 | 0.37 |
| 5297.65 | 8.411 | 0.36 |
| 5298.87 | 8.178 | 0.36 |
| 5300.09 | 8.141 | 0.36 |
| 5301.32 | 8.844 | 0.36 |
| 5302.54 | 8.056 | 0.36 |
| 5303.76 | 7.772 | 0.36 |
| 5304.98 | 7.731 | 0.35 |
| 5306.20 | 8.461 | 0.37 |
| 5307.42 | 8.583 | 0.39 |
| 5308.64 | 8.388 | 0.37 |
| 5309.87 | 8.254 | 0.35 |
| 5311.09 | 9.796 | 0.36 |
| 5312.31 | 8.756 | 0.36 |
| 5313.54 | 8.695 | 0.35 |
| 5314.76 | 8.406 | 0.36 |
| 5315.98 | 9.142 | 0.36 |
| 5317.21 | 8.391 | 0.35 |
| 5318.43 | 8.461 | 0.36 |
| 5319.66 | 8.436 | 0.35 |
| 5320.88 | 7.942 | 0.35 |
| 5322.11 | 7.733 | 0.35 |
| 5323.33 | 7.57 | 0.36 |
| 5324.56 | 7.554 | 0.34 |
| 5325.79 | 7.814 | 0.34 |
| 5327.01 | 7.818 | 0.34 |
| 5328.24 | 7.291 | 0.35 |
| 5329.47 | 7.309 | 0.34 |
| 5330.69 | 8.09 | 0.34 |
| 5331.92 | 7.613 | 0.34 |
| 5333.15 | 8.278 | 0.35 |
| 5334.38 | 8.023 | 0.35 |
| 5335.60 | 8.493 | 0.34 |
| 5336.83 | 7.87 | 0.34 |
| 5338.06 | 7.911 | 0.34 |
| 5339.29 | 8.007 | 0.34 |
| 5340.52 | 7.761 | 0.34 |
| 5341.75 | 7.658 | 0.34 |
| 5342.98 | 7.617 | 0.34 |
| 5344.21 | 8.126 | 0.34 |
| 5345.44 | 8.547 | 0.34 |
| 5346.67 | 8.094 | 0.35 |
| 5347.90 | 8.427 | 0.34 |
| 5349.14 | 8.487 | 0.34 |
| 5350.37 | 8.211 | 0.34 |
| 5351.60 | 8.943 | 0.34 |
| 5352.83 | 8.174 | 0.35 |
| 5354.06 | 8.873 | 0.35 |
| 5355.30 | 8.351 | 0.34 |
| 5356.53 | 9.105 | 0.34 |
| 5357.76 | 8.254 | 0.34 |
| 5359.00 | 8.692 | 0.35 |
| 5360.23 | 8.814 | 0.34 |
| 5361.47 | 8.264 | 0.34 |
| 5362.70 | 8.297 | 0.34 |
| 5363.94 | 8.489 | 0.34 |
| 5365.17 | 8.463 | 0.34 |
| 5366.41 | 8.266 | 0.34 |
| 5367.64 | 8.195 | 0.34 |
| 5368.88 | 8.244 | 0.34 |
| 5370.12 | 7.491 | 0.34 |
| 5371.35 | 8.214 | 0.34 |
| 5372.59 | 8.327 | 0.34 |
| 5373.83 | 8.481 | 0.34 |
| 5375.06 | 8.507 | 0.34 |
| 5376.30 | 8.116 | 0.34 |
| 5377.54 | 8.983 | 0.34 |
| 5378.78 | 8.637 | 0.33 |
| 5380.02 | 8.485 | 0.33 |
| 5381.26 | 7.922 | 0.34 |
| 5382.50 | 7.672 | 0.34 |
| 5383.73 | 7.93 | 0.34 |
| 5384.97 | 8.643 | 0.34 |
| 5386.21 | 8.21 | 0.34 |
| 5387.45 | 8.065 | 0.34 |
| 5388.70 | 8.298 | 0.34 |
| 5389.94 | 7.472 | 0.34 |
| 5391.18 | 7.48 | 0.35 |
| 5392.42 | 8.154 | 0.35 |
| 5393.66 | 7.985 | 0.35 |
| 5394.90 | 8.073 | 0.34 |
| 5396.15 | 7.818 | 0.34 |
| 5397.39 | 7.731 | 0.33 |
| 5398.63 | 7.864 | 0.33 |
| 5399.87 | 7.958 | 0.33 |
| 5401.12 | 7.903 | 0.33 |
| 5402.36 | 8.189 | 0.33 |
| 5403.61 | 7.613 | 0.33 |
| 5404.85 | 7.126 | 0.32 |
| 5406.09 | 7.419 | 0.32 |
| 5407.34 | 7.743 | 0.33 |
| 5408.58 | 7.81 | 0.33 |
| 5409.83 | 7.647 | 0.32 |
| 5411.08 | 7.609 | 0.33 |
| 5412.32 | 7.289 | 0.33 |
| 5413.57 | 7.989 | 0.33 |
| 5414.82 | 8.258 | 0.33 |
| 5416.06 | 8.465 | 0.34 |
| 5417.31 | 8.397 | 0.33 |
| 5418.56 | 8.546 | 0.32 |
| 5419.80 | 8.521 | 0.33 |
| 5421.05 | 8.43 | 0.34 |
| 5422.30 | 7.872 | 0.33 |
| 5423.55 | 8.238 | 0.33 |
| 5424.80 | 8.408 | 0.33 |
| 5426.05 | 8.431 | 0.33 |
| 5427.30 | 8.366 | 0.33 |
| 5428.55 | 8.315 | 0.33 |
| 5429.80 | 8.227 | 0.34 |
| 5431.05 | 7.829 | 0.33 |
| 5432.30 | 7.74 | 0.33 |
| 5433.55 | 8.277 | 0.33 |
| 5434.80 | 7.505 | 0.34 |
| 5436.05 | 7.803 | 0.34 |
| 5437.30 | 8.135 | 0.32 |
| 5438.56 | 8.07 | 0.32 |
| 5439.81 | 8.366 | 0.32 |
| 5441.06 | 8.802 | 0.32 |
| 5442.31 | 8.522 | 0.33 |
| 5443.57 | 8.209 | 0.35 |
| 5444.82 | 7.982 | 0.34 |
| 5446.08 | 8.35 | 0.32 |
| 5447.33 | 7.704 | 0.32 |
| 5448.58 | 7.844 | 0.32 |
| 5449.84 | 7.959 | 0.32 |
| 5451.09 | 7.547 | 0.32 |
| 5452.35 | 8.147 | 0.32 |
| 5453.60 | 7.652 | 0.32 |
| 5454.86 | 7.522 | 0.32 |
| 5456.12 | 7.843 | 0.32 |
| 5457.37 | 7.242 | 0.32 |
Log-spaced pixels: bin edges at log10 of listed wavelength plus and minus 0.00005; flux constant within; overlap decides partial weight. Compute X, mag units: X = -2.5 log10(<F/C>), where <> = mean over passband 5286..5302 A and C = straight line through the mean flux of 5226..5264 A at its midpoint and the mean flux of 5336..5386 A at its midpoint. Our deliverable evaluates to -0.06 mag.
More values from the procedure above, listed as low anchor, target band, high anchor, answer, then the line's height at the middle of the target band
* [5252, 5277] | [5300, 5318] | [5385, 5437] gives -0.15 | 7.44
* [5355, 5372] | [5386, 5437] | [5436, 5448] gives 0.04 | 8.27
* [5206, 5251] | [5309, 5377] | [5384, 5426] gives -0.06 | 7.79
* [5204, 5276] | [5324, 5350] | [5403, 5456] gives -0.04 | 7.69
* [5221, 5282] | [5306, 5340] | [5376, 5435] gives -0.06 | 7.71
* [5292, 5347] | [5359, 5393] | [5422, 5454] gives -0.01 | 8.12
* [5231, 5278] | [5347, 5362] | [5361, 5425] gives -0.09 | 7.89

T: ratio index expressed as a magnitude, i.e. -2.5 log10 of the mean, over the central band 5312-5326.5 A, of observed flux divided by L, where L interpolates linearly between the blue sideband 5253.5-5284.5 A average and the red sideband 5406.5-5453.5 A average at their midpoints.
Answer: -0.085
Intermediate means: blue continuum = 7.39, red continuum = 8.08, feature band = 8.23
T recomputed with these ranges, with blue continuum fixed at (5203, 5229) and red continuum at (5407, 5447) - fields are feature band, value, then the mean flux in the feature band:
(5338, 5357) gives -0.07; 8.27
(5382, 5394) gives -0.01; 8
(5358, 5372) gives -0.06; 8.31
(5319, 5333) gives -0.01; 7.76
